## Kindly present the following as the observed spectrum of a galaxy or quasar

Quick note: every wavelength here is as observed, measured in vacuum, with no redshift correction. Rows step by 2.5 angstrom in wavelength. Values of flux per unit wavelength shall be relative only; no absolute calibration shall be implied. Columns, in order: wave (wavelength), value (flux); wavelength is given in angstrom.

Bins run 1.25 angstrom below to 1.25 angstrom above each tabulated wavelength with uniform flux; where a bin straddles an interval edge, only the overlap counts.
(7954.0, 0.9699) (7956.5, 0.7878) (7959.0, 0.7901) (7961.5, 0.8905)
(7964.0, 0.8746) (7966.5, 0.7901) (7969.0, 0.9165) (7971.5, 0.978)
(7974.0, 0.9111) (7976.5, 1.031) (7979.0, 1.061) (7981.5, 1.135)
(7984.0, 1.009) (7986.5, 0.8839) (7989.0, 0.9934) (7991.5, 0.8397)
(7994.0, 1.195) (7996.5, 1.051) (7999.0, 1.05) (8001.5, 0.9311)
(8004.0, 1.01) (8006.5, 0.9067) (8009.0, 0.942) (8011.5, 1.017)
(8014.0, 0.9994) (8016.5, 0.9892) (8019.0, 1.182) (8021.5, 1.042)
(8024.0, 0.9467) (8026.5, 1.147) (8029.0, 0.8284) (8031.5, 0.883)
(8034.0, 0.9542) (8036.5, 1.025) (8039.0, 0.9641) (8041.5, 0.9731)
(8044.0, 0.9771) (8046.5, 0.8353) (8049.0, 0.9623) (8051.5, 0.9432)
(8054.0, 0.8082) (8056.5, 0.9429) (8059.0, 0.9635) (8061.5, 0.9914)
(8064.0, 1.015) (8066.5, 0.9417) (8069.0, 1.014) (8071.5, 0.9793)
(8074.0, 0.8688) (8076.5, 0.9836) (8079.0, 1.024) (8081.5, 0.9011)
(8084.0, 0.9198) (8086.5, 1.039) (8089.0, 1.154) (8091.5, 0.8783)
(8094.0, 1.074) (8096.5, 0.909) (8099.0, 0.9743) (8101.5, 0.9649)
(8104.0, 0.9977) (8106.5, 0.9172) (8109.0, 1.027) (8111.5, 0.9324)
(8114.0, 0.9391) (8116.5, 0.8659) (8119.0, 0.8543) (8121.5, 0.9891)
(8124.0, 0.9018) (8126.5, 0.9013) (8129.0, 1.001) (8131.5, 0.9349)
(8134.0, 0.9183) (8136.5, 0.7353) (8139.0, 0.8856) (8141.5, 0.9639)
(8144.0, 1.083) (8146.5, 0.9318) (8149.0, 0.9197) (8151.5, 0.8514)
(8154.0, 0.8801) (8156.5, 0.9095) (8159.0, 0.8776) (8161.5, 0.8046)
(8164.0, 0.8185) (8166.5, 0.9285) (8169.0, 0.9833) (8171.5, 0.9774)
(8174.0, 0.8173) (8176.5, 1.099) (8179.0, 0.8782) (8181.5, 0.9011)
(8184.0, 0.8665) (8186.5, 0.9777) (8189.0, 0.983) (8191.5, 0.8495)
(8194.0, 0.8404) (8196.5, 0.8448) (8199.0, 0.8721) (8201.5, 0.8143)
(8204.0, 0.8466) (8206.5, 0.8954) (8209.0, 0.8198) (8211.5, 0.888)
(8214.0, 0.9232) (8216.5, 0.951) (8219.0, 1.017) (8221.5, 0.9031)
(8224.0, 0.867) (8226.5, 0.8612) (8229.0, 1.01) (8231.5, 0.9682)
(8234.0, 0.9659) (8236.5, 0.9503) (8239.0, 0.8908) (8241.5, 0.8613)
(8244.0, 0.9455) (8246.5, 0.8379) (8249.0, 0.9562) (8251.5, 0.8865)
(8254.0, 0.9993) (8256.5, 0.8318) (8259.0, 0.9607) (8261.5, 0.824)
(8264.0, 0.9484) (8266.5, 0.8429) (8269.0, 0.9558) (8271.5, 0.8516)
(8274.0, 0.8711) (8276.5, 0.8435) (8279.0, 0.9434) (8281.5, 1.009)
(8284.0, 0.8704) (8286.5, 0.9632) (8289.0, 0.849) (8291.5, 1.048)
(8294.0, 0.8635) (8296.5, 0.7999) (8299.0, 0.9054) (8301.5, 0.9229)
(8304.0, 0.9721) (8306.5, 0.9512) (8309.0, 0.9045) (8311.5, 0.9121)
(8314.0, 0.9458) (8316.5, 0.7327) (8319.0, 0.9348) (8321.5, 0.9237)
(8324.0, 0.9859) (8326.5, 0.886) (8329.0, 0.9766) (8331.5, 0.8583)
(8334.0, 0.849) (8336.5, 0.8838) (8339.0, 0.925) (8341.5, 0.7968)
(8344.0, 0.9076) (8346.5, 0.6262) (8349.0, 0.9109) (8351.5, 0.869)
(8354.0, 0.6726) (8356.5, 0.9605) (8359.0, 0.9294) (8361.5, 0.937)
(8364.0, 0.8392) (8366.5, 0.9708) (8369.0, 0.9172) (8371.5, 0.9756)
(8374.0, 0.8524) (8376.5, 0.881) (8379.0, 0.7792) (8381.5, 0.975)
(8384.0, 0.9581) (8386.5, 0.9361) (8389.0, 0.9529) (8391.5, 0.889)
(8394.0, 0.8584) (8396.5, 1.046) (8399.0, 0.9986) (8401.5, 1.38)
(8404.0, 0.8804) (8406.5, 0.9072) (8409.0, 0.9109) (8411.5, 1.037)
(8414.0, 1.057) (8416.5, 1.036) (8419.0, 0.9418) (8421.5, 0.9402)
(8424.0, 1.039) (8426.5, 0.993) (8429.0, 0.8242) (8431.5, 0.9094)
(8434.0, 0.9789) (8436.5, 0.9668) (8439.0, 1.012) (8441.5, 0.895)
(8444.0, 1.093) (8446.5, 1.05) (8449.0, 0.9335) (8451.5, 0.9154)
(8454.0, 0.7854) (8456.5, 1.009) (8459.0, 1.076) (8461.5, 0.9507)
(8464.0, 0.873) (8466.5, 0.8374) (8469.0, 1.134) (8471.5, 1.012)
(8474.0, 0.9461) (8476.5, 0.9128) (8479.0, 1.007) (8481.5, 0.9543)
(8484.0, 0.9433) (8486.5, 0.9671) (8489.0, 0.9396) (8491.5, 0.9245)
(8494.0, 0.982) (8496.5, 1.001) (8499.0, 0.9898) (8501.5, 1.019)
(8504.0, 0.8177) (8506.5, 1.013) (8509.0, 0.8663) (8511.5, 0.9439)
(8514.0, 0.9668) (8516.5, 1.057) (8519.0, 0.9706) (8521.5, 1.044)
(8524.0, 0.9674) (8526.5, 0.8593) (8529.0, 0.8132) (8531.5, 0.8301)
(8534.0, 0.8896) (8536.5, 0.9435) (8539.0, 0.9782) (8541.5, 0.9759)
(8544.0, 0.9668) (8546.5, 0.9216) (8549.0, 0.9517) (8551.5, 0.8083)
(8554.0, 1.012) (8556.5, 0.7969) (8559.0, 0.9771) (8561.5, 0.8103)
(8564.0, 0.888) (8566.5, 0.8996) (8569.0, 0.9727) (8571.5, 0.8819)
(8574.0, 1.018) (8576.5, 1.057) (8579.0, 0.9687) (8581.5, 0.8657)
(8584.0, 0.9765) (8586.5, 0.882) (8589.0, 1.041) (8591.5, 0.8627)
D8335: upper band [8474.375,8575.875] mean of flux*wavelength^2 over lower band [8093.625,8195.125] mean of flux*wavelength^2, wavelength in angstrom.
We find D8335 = 1.11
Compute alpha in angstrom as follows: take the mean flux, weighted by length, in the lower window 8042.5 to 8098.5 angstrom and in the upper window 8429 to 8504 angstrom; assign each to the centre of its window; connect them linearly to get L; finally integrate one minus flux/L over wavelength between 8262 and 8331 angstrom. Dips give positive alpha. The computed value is 3.65 angstrom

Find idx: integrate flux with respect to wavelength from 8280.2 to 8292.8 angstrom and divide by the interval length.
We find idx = 0.948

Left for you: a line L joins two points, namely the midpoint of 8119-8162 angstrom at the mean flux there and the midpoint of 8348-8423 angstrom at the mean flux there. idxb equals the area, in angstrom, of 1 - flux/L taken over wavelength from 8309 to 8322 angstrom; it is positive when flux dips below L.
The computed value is 0.60 angstrom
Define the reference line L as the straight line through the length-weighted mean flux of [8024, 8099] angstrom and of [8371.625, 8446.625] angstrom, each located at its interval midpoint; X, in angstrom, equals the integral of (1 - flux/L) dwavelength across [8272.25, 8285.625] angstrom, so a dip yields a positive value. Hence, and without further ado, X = 0.79 angstrom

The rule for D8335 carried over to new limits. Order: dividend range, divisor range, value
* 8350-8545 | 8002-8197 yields 1.09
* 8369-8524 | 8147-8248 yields 1.13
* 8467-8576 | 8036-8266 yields 1.11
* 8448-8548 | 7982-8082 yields 1.09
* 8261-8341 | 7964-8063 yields 1.00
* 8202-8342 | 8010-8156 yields 0.99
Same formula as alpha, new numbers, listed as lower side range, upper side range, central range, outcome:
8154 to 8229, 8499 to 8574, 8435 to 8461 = -1.5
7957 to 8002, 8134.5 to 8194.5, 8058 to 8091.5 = -1.7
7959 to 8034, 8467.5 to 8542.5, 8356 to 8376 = 0.9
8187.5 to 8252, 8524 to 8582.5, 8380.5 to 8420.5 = -3.3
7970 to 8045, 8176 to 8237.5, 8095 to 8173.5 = 1.6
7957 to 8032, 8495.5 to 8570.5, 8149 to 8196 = 2.8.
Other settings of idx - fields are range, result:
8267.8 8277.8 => 0.88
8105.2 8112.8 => 0.959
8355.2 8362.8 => 0.94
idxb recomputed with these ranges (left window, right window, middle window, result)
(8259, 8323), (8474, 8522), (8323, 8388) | 2.5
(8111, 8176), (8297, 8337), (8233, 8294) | -0.2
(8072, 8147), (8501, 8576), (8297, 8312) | 0.3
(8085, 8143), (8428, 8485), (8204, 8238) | 1.0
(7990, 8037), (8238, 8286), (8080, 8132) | 0.3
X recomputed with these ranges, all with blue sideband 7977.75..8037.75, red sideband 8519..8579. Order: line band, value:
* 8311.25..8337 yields 1.6 angstrom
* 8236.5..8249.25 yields 0.9 angstrom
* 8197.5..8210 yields 1.6 angstrom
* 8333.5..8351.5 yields 2.1 angstrom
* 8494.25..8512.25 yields -0.4 angstrom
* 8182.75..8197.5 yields 1.2 angstrom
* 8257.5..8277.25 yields 1.6 angstrom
